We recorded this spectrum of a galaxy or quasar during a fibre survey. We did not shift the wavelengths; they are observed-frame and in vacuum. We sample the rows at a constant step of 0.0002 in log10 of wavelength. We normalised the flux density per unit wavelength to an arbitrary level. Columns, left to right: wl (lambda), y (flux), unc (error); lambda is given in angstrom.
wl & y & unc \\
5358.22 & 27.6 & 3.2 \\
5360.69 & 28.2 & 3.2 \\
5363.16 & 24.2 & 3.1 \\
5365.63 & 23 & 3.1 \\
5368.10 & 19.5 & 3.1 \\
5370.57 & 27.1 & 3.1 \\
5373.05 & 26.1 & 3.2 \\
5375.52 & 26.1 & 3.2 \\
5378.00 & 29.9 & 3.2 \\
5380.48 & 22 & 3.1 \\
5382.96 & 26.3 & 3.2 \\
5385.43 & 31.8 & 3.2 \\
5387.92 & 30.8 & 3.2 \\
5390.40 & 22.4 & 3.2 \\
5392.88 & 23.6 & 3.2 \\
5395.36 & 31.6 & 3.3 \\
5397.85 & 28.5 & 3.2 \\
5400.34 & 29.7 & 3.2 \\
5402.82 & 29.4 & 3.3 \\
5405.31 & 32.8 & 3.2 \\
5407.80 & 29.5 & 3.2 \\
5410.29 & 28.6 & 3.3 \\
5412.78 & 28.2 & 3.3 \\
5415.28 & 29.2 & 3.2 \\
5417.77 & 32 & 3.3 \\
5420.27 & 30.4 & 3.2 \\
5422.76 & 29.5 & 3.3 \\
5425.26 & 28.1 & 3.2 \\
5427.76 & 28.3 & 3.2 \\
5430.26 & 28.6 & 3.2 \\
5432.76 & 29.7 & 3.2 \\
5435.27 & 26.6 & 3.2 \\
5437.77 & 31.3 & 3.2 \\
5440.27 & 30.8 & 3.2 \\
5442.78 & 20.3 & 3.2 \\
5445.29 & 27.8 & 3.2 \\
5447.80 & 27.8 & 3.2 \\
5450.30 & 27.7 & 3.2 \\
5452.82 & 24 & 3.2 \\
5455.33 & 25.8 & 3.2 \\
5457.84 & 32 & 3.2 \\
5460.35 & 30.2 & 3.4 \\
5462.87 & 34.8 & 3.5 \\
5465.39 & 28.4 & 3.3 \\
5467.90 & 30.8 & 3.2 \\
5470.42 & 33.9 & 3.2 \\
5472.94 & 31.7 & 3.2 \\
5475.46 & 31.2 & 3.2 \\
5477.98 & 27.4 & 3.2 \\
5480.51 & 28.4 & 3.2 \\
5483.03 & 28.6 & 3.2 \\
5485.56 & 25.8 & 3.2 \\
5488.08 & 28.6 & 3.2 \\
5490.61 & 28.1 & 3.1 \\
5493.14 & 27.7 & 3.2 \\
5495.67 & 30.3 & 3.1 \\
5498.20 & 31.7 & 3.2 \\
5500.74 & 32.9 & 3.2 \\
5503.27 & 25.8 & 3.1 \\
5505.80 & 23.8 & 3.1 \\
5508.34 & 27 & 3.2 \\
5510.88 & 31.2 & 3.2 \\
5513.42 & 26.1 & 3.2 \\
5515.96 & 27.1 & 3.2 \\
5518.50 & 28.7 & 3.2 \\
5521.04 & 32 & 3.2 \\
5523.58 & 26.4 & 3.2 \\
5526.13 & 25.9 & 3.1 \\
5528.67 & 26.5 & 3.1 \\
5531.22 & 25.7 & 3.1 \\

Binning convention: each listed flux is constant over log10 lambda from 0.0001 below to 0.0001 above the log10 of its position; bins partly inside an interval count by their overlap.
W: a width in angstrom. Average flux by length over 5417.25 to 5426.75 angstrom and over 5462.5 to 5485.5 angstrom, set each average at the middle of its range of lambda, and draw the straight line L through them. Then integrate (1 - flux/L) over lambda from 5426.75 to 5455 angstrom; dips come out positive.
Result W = 2.3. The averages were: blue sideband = 29.8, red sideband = 30.2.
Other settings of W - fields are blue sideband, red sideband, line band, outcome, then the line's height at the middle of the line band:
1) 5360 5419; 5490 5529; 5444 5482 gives -2.0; 28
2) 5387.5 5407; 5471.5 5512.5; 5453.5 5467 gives -0.6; 28.7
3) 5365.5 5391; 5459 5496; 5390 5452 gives -2.0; 27.7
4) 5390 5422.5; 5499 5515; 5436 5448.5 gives 0.5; 28.7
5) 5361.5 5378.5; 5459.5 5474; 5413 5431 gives -0.5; 28.6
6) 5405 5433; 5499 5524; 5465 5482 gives -0.9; 28.7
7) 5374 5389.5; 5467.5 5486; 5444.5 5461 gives 0.8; 29.3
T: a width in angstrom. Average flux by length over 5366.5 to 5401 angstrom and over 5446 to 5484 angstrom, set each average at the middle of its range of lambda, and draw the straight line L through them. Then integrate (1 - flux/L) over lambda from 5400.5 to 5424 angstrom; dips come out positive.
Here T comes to -1.9 angstrom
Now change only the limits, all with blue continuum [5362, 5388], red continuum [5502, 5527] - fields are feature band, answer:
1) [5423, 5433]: -0.8 angstrom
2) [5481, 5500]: -1.1 angstrom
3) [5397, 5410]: -1.9 angstrom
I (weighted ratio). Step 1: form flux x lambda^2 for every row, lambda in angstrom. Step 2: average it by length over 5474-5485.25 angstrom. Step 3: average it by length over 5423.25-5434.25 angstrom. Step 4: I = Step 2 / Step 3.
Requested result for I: 1.0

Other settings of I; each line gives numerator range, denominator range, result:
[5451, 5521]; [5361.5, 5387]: 1.18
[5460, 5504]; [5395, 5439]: 1.04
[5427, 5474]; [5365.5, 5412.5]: 1.08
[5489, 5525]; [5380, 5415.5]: 1.04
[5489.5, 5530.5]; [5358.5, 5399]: 1.12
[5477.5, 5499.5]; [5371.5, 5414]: 1.05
